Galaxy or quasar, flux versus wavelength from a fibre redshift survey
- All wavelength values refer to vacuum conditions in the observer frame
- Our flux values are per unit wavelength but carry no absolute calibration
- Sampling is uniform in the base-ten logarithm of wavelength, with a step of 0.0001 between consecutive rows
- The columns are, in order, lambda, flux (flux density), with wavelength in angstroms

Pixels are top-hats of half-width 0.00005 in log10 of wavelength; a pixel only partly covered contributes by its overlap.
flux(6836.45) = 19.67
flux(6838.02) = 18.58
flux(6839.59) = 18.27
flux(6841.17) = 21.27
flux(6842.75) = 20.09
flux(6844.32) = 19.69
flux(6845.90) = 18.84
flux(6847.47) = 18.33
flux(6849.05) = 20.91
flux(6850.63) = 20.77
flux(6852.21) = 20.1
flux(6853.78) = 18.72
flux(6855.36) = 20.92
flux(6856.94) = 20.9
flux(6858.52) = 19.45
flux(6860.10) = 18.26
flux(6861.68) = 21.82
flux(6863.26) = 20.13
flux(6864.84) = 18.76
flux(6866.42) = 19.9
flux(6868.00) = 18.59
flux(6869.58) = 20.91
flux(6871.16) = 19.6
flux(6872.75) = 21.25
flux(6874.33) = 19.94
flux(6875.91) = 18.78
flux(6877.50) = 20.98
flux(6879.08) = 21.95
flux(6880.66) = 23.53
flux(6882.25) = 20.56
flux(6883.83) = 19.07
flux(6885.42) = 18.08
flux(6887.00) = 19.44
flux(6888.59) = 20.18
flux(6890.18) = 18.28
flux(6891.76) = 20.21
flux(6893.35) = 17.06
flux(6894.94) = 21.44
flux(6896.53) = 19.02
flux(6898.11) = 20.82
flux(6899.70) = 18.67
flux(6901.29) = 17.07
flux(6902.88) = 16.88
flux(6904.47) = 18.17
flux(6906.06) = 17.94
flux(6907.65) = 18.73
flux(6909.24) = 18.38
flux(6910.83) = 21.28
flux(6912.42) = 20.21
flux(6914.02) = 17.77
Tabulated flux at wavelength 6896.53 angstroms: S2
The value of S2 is 19.02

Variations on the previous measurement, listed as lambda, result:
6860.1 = 18.26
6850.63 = 20.77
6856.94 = 20.9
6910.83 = 21.28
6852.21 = 20.1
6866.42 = 19.9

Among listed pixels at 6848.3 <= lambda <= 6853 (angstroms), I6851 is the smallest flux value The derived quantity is 20.1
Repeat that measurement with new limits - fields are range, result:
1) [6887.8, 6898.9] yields 17.06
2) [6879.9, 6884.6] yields 19.07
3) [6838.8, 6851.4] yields 18.27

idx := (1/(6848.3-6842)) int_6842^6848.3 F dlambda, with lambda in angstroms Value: 19.3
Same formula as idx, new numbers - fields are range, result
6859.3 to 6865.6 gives 19.7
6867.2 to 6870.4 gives 19.8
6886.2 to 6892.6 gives 19.5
